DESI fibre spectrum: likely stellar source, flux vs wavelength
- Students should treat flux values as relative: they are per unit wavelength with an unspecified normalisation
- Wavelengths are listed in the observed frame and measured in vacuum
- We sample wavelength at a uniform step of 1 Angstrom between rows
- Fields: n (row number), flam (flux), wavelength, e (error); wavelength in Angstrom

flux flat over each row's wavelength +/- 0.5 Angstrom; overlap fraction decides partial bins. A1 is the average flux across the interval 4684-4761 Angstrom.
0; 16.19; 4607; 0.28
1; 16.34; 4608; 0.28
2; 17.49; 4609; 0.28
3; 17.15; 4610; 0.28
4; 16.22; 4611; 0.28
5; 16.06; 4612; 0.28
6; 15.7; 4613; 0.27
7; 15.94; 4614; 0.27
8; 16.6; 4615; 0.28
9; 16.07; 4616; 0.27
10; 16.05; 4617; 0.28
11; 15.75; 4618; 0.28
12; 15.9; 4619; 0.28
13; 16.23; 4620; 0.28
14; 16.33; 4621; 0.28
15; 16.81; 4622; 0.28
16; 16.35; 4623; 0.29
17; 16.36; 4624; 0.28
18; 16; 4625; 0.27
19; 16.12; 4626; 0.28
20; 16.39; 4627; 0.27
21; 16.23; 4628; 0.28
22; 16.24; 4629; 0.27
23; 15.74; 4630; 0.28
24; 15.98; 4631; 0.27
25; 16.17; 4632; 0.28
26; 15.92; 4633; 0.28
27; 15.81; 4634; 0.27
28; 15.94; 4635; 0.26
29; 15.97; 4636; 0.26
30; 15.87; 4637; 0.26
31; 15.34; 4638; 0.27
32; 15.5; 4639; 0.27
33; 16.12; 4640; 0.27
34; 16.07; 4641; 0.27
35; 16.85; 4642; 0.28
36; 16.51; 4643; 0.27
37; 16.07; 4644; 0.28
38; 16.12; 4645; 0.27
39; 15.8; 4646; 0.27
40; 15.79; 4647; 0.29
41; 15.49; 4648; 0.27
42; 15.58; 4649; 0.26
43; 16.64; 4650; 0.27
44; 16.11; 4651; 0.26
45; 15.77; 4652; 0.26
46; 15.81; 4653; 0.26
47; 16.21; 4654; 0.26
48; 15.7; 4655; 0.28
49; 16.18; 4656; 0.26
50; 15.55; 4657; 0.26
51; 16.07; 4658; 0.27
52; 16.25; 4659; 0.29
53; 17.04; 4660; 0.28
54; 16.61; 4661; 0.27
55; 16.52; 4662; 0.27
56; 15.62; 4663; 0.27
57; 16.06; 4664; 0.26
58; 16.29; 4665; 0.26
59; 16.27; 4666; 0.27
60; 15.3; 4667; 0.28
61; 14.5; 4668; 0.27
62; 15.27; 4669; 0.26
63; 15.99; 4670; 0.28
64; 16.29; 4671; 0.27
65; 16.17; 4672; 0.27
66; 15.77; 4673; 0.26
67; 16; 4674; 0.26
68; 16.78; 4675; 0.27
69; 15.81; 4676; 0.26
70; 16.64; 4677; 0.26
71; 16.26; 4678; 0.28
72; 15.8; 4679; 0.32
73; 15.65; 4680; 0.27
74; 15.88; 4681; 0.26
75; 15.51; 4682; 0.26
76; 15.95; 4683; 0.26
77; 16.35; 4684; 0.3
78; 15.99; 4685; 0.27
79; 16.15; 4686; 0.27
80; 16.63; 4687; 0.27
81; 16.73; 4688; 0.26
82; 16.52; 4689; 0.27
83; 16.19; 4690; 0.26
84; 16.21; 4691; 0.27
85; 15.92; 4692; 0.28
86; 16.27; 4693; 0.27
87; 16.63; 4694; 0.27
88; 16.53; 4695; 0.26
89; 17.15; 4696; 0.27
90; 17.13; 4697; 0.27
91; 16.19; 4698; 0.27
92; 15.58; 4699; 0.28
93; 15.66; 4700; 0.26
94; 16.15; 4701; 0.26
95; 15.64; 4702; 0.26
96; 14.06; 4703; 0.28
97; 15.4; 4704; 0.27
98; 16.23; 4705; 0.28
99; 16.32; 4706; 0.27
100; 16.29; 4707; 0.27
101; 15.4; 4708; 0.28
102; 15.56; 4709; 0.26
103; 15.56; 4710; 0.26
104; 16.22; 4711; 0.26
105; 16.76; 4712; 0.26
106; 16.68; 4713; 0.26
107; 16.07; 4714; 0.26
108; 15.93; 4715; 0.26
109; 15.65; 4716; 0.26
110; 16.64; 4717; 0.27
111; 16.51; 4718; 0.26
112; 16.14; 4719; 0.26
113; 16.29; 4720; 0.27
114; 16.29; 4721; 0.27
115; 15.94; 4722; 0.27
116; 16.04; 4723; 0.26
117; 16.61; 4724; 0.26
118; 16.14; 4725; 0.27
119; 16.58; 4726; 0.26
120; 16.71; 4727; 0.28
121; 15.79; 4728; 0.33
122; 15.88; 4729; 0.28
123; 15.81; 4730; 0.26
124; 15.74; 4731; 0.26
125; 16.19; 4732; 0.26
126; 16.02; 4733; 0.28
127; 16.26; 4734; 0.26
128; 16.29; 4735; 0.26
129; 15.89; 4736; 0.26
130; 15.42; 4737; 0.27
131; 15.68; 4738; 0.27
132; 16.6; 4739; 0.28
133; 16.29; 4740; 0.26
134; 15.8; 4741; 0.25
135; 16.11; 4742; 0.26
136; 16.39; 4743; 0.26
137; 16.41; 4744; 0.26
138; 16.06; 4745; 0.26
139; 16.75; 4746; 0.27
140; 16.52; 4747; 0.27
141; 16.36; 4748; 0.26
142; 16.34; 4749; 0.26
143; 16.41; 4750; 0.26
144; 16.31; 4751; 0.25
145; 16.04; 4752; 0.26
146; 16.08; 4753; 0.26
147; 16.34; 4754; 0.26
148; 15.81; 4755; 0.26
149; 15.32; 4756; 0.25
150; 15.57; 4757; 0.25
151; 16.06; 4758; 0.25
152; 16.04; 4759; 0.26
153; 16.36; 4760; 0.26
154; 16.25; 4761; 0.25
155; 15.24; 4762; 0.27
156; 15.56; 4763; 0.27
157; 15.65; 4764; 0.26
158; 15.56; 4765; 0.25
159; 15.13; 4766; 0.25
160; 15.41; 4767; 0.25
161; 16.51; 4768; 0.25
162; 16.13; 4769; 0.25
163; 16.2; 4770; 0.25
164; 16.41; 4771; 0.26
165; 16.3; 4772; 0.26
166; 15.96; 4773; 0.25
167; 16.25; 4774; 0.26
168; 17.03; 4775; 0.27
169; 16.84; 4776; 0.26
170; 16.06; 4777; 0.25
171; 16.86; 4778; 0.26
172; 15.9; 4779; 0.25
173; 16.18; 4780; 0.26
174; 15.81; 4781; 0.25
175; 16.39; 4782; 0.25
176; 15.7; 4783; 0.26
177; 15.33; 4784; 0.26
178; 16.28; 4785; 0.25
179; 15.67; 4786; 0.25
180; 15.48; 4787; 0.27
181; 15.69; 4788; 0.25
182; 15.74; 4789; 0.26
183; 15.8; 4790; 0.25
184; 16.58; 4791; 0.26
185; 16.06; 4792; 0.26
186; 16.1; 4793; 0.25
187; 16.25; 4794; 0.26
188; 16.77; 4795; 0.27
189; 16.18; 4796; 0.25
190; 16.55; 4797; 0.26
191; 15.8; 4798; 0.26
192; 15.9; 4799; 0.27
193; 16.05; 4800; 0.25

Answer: 16.1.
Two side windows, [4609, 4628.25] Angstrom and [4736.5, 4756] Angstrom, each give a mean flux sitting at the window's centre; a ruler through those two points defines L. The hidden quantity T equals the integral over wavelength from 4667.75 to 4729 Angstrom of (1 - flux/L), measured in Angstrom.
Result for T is 0.4 Angstrom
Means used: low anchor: 16.3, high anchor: 16.2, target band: 16.1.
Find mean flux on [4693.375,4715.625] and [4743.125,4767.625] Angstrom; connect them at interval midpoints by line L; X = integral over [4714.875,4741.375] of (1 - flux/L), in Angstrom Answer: -0.2 Angstrom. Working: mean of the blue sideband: 16.1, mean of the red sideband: 16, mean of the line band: 16.1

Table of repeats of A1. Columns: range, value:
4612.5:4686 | 16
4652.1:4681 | 16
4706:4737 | 16.1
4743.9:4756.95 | 16.2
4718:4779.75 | 16.1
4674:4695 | 16.2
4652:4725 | 16.1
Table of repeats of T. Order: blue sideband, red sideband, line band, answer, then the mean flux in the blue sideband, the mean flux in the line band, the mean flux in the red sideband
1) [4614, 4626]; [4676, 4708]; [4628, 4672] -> 0.50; 16.2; 16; 16.1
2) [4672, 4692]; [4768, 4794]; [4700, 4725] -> 0.19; 16.1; 16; 16.1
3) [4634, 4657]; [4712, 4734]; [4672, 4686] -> 0.02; 16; 16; 16.2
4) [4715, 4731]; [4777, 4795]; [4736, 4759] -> 0.00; 16.2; 16.1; 16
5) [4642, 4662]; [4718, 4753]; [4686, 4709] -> 0.04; 16.1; 16.1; 16.2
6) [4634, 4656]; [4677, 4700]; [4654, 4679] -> 0.09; 16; 16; 16.2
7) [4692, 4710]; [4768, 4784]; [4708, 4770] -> 0.19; 16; 16.1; 16.2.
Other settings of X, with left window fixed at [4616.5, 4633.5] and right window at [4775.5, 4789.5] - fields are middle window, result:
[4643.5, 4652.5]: 0.1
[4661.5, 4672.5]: 0.2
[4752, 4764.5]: 0.1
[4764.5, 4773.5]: 0.0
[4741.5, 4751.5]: -0.2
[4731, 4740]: 0.0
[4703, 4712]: 0.1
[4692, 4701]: -0.2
